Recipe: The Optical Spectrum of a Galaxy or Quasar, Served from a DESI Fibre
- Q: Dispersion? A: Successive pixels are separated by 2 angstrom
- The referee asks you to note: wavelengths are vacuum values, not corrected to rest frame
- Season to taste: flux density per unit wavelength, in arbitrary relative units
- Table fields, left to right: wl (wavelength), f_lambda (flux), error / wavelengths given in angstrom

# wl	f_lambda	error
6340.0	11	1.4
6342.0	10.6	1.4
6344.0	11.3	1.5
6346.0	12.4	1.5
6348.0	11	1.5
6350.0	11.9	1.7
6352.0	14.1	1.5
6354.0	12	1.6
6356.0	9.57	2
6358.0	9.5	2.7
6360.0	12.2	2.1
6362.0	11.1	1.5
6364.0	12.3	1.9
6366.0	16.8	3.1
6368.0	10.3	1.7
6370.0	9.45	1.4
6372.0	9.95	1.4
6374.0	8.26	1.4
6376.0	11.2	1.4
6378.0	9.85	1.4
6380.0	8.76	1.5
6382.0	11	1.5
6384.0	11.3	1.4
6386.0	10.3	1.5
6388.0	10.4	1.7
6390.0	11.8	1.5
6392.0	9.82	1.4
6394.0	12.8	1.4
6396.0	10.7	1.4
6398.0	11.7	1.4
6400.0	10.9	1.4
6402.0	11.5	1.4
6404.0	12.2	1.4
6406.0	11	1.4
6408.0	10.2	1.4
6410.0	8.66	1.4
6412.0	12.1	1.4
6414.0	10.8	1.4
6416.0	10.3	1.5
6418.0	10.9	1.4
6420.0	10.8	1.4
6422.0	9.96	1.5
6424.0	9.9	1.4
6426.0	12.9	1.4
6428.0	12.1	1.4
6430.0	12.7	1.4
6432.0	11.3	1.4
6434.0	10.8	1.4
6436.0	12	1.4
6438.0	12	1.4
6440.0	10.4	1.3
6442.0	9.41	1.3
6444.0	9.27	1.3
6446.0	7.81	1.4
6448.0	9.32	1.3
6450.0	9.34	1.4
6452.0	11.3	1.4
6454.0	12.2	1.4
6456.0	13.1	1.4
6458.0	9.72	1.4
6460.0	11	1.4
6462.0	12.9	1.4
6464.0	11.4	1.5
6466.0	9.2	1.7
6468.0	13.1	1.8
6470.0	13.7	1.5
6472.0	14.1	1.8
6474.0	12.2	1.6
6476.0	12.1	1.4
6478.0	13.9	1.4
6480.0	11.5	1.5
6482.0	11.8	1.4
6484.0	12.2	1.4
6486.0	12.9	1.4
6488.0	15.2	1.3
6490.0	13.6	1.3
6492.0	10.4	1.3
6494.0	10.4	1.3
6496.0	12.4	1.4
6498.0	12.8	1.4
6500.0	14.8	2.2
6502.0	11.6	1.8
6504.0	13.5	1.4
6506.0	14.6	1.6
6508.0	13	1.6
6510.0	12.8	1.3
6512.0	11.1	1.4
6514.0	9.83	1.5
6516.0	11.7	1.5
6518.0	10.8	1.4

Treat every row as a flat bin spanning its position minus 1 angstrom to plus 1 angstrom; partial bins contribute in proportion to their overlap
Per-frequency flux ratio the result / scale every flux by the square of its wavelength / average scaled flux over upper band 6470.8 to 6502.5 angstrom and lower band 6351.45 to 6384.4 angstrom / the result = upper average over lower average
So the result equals 1.2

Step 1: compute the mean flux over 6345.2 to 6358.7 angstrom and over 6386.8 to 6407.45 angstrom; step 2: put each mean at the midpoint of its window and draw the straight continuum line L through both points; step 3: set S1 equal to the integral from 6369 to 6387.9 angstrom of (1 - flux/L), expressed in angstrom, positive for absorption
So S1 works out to 2.22 angstrom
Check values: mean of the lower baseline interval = 11.5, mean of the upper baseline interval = 11.2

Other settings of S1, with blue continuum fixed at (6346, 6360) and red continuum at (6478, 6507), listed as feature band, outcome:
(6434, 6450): 2.9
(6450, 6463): 0.9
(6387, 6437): 3.7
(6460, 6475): 0.3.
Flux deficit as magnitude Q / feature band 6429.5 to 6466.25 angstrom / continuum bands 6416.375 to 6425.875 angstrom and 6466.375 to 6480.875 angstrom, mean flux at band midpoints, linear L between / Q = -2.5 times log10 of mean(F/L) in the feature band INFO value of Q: 0.09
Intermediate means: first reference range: 10.6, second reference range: 12.8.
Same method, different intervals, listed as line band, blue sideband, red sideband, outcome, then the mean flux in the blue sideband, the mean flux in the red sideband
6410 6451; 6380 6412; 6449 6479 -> 0.08 mag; 10.9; 12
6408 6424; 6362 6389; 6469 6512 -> 0.10 mag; 10.8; 12.8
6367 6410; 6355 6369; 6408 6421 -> 0.05 mag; 11.7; 10.6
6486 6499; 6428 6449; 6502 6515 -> -0.05 mag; 10.6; 12.4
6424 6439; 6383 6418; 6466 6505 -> -0.02 mag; 11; 12.7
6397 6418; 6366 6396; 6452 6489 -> 0.02 mag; 10.6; 12.3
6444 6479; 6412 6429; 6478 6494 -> 0.04 mag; 11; 12.5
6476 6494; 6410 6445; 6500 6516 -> -0.04 mag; 11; 12.5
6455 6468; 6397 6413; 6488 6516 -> 0.05 mag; 11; 12.4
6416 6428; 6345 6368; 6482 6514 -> 0.13 mag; 12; 12.6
